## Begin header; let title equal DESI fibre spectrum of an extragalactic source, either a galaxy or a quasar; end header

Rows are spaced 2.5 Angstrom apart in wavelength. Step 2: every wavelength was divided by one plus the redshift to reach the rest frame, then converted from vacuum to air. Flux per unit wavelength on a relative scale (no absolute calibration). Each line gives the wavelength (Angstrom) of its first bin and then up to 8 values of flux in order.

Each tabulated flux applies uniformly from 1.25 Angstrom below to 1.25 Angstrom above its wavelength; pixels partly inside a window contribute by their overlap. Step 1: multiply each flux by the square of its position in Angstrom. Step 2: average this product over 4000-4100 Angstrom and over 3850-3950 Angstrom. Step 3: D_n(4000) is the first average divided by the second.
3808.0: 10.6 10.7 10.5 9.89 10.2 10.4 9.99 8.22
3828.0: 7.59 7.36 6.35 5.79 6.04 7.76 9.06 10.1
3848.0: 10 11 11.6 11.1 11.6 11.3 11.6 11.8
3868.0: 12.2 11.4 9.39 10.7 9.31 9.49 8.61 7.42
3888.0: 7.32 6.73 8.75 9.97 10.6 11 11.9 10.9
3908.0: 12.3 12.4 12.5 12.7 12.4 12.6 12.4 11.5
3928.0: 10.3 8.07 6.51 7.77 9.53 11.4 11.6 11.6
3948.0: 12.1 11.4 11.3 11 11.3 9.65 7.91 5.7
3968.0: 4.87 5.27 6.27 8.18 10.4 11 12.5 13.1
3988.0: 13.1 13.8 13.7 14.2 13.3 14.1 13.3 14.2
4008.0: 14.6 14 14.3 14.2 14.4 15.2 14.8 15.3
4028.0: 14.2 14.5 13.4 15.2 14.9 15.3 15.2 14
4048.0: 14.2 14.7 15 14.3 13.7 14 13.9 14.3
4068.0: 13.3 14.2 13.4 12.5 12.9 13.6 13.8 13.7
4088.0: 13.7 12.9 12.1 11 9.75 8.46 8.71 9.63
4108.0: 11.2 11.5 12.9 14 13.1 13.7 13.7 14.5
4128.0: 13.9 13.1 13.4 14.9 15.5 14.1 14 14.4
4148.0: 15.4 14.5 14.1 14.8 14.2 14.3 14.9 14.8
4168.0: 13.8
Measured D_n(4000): 1.4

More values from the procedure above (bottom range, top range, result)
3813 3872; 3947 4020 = 1.28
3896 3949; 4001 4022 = 1.35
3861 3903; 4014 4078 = 1.58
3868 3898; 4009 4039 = 1.70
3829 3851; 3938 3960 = 1.48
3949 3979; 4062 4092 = 1.66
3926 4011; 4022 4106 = 1.30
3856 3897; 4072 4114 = 1.34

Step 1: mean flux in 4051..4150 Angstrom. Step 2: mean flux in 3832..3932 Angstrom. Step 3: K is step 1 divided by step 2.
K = 1.29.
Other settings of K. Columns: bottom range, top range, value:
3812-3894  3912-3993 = 1.10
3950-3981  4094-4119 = 1.27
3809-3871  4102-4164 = 1.39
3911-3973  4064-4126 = 1.25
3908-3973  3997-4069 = 1.42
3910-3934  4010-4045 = 1.31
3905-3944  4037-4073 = 1.31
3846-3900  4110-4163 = 1.39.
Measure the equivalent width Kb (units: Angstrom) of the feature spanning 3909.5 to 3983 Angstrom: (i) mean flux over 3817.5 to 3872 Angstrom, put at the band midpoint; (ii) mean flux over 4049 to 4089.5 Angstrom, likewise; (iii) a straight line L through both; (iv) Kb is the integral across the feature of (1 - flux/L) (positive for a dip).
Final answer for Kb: 9.3 Angstrom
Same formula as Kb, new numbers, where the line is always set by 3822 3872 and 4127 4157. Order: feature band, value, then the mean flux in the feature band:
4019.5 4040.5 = -3.7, 14.7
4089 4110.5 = 4.9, 10.6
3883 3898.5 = 2.9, 8.37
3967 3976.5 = 4.5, 6.13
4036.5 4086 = -3.9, 14.1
